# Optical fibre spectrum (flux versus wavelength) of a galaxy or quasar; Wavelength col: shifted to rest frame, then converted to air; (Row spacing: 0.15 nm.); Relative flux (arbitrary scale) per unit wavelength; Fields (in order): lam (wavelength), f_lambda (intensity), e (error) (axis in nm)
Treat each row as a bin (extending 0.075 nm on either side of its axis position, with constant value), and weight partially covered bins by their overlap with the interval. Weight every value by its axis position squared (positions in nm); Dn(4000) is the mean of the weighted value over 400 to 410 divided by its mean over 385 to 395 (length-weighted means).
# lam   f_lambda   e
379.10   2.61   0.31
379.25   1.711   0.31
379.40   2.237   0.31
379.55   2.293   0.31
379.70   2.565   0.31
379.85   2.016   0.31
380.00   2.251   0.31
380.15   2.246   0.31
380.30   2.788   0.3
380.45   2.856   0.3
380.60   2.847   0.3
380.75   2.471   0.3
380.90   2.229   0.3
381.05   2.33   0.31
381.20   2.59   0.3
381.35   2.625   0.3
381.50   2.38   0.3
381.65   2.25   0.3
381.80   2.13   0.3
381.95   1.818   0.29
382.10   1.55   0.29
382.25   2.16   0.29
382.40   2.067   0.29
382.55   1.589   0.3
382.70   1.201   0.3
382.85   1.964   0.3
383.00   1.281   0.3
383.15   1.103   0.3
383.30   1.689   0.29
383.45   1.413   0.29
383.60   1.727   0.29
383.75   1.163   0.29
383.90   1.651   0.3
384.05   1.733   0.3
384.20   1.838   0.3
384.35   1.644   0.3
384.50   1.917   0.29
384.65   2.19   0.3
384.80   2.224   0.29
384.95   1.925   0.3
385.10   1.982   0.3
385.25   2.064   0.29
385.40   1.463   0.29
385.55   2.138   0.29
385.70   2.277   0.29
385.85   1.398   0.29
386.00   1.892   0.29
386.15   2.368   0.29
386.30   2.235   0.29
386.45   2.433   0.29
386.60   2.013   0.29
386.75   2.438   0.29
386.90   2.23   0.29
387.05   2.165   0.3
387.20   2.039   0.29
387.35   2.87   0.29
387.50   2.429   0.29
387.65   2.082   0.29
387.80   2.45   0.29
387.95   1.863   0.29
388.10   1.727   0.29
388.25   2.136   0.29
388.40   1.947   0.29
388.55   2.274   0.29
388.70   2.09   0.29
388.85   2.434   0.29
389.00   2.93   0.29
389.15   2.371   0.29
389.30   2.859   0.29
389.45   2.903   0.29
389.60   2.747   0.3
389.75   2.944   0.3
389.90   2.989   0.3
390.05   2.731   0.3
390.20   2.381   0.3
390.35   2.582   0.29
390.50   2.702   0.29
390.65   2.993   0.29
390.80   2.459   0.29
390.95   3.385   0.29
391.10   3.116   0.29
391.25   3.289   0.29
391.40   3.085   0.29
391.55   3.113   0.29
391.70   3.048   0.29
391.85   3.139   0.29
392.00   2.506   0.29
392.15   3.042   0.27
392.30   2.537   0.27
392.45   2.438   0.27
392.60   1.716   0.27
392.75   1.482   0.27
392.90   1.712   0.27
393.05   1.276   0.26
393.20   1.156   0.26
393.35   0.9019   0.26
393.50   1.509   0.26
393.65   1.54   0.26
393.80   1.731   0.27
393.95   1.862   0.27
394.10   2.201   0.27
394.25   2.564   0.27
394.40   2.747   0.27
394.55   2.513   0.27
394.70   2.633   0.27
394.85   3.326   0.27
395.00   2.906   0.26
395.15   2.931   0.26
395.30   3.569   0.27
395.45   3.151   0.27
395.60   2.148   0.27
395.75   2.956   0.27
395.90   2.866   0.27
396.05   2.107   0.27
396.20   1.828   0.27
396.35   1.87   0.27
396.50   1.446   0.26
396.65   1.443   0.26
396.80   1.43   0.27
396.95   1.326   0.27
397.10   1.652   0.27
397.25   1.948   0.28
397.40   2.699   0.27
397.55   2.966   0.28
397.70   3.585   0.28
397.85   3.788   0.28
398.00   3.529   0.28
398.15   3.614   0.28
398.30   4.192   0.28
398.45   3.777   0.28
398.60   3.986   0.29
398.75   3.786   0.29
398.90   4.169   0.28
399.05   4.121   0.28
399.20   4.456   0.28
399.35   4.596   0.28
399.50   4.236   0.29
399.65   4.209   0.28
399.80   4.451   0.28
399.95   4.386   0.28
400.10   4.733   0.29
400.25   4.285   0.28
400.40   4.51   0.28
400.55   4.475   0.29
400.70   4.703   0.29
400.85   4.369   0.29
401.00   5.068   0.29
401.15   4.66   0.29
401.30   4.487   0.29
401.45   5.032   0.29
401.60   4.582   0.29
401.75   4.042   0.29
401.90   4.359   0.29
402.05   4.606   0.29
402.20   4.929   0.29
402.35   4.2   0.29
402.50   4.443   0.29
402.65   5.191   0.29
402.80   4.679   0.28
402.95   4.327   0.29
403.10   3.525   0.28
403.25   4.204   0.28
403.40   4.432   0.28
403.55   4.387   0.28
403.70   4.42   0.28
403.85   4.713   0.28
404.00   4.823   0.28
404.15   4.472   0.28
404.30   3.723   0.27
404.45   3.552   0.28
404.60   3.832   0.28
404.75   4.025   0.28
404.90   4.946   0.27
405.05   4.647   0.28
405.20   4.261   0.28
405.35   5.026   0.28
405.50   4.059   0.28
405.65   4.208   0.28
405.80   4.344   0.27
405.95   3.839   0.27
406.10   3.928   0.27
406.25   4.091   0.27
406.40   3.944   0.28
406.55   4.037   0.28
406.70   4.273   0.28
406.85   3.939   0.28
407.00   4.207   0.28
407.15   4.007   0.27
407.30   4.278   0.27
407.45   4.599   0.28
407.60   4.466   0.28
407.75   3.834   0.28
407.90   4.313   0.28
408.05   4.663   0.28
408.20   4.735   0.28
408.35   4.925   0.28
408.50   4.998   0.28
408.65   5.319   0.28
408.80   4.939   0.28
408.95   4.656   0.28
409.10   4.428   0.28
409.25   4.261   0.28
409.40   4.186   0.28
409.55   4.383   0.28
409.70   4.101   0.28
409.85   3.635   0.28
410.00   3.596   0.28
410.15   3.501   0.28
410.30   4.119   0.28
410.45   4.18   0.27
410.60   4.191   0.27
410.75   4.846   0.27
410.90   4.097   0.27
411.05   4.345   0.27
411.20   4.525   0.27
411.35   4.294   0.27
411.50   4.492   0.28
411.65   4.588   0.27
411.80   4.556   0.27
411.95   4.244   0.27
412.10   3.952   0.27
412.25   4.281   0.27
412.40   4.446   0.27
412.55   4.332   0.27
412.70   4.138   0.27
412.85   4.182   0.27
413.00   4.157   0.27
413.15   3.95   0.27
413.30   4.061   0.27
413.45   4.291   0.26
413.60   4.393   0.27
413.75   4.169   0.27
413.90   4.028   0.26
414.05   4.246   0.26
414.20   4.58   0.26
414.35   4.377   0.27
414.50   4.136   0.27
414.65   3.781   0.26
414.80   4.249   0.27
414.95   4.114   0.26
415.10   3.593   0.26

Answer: 2.0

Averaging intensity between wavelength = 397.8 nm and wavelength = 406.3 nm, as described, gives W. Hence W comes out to 4.33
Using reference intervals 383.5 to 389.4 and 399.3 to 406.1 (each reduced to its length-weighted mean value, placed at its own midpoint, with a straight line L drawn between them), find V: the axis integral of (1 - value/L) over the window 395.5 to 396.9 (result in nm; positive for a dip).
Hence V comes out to 0.586 nm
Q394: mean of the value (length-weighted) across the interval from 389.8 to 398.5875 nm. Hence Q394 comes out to 2.53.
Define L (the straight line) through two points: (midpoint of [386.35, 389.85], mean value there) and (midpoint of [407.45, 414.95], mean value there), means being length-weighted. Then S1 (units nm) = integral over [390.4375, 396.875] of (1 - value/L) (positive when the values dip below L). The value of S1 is 0.989 nm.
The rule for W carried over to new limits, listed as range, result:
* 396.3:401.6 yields 3.68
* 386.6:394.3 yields 2.37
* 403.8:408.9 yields 4.35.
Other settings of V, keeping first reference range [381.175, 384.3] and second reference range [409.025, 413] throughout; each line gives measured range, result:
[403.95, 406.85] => -0.36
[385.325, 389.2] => 0.01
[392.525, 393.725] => 0.57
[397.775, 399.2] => -0.35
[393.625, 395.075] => 0.19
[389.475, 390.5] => -0.14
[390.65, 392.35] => -0.29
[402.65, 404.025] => -0.33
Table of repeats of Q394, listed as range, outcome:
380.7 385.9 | 1.89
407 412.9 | 4.35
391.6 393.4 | 2.11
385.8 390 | 2.34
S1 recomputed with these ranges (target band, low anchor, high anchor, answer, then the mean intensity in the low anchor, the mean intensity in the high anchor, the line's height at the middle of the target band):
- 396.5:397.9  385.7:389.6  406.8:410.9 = 0.425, 2.27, 4.34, 3.21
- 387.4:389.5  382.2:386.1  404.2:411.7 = -0.096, 1.76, 4.29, 2.22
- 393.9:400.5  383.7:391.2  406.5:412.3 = 0.185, 2.28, 4.33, 3.19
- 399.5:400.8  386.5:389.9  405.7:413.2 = -0.378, 2.38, 4.29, 3.45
